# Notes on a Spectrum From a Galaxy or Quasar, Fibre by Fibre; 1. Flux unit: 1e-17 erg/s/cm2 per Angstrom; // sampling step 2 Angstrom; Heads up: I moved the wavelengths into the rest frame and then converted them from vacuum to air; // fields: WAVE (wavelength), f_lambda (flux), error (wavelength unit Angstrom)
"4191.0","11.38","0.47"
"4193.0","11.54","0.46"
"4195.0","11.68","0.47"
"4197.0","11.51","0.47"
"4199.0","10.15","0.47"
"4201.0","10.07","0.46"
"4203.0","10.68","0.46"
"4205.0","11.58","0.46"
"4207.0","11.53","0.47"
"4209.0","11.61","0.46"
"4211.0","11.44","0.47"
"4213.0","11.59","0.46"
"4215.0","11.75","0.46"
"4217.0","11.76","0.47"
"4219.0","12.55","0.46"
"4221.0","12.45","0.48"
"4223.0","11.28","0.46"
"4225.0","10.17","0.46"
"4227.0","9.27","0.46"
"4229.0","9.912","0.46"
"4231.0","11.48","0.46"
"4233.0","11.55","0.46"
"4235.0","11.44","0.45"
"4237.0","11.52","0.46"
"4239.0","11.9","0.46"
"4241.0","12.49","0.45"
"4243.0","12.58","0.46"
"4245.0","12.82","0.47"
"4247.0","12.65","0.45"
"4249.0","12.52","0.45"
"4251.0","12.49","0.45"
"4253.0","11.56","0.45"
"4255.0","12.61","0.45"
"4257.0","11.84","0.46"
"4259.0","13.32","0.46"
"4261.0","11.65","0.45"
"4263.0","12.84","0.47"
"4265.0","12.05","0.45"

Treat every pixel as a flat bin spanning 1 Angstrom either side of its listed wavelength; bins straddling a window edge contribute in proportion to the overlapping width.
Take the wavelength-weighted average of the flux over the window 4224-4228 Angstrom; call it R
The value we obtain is 9.72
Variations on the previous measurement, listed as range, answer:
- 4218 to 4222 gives 12.5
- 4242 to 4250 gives 12.6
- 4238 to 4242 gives 12.2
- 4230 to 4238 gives 11.5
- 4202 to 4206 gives 11.1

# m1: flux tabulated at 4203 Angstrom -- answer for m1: 10.68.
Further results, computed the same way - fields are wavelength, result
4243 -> 12.58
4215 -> 11.75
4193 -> 11.54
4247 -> 12.65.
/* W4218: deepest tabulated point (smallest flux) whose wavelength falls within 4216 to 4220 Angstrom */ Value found 11.76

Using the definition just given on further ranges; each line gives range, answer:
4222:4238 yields 9.27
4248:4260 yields 11.56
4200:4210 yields 10.07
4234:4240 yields 11.44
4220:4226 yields 10.17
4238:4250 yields 11.9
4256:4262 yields 11.65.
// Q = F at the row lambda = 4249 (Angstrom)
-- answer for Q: 12.52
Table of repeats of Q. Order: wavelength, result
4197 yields 11.51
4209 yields 11.61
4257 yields 11.84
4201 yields 10.07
